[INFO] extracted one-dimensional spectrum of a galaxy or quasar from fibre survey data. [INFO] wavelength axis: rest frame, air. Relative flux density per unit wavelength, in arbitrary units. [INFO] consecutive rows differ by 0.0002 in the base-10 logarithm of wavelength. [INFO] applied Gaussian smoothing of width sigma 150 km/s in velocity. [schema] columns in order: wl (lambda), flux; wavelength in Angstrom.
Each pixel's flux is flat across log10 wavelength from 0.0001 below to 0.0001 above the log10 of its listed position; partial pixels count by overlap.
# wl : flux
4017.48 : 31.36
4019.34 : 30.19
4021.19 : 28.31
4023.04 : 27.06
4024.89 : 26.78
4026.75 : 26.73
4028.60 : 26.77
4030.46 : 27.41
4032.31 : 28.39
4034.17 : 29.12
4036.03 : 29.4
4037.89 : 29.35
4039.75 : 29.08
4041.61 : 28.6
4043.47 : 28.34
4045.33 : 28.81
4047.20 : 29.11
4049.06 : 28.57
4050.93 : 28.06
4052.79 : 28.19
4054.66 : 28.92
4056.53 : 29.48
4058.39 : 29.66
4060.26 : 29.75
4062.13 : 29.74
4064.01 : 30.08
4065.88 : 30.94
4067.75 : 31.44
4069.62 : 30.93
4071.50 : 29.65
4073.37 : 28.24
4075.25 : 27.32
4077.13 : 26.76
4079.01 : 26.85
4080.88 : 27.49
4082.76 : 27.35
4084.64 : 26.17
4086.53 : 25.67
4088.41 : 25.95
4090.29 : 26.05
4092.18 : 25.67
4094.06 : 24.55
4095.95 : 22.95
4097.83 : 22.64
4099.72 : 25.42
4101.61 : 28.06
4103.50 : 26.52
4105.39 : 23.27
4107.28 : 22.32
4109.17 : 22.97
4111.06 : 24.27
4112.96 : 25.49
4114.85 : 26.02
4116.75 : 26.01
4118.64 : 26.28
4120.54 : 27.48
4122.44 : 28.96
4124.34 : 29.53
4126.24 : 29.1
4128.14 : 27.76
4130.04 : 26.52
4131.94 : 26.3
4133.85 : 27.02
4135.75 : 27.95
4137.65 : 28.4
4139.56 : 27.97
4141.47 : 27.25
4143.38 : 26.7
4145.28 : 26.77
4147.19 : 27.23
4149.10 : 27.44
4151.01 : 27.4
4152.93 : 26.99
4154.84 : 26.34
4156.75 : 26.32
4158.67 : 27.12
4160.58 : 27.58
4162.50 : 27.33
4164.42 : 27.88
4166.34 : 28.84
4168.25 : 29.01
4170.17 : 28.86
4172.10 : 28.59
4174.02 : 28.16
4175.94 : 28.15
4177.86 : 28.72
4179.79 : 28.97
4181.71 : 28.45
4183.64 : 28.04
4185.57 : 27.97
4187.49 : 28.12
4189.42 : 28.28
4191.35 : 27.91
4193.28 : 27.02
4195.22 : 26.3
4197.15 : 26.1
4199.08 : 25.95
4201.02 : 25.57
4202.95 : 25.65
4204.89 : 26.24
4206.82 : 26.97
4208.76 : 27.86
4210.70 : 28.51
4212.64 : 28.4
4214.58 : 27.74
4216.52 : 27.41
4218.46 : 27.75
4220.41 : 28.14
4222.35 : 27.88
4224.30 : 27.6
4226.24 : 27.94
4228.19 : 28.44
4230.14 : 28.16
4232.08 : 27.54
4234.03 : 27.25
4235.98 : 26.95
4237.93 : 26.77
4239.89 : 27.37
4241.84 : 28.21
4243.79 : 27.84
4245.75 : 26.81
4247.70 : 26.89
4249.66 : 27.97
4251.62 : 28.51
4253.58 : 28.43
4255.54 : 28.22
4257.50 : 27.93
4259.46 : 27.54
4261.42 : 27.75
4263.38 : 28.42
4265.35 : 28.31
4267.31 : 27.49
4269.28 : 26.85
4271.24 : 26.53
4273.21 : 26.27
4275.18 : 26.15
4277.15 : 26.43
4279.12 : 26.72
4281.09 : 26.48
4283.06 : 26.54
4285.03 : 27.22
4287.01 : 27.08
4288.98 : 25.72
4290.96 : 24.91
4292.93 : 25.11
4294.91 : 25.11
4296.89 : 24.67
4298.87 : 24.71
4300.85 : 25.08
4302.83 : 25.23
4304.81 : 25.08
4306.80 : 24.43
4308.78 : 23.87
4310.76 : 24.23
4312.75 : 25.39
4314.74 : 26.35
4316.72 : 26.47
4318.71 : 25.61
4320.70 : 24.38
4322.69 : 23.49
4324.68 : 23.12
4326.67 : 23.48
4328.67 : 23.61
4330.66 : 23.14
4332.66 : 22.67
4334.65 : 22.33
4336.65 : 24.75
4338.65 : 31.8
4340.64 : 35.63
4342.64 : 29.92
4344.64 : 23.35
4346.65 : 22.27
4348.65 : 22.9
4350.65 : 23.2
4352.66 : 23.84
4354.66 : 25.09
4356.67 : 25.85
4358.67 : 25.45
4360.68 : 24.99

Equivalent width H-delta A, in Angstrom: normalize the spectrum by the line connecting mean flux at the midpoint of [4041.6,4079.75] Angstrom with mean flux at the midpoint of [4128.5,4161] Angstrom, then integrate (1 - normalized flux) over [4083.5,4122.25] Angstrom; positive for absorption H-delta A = 3.9 Angstrom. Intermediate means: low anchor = 29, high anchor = 27.1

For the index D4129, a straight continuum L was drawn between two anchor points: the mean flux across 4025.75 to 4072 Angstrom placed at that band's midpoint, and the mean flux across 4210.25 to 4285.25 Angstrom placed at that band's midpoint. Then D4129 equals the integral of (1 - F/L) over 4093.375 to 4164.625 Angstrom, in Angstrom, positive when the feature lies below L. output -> 4.90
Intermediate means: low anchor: 29.1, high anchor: 27.5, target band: 26.5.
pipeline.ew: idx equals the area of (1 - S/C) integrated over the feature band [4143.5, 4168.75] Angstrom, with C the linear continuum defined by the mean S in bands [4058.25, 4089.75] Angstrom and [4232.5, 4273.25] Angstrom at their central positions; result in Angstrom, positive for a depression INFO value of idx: 0.6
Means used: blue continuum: 28.4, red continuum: 27.6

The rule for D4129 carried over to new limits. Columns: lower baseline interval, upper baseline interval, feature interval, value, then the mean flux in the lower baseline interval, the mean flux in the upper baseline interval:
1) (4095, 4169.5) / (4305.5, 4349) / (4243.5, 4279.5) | -2.4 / 26.7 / 25.2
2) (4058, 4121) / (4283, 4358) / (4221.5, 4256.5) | -2.7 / 26.7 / 25.2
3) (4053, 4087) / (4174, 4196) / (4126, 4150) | 0.8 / 28.7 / 28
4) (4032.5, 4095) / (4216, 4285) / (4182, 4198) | 0.1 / 28.3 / 27.5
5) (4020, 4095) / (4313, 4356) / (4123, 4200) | -1.8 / 28.2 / 25.1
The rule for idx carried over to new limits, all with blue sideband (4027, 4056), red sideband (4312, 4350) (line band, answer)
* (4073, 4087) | 0.6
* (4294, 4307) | 0.4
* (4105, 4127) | 1.3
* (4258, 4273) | -0.9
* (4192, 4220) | -0.3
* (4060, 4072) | -0.9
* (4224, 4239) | -0.7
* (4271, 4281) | -0.2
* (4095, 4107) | 1.4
